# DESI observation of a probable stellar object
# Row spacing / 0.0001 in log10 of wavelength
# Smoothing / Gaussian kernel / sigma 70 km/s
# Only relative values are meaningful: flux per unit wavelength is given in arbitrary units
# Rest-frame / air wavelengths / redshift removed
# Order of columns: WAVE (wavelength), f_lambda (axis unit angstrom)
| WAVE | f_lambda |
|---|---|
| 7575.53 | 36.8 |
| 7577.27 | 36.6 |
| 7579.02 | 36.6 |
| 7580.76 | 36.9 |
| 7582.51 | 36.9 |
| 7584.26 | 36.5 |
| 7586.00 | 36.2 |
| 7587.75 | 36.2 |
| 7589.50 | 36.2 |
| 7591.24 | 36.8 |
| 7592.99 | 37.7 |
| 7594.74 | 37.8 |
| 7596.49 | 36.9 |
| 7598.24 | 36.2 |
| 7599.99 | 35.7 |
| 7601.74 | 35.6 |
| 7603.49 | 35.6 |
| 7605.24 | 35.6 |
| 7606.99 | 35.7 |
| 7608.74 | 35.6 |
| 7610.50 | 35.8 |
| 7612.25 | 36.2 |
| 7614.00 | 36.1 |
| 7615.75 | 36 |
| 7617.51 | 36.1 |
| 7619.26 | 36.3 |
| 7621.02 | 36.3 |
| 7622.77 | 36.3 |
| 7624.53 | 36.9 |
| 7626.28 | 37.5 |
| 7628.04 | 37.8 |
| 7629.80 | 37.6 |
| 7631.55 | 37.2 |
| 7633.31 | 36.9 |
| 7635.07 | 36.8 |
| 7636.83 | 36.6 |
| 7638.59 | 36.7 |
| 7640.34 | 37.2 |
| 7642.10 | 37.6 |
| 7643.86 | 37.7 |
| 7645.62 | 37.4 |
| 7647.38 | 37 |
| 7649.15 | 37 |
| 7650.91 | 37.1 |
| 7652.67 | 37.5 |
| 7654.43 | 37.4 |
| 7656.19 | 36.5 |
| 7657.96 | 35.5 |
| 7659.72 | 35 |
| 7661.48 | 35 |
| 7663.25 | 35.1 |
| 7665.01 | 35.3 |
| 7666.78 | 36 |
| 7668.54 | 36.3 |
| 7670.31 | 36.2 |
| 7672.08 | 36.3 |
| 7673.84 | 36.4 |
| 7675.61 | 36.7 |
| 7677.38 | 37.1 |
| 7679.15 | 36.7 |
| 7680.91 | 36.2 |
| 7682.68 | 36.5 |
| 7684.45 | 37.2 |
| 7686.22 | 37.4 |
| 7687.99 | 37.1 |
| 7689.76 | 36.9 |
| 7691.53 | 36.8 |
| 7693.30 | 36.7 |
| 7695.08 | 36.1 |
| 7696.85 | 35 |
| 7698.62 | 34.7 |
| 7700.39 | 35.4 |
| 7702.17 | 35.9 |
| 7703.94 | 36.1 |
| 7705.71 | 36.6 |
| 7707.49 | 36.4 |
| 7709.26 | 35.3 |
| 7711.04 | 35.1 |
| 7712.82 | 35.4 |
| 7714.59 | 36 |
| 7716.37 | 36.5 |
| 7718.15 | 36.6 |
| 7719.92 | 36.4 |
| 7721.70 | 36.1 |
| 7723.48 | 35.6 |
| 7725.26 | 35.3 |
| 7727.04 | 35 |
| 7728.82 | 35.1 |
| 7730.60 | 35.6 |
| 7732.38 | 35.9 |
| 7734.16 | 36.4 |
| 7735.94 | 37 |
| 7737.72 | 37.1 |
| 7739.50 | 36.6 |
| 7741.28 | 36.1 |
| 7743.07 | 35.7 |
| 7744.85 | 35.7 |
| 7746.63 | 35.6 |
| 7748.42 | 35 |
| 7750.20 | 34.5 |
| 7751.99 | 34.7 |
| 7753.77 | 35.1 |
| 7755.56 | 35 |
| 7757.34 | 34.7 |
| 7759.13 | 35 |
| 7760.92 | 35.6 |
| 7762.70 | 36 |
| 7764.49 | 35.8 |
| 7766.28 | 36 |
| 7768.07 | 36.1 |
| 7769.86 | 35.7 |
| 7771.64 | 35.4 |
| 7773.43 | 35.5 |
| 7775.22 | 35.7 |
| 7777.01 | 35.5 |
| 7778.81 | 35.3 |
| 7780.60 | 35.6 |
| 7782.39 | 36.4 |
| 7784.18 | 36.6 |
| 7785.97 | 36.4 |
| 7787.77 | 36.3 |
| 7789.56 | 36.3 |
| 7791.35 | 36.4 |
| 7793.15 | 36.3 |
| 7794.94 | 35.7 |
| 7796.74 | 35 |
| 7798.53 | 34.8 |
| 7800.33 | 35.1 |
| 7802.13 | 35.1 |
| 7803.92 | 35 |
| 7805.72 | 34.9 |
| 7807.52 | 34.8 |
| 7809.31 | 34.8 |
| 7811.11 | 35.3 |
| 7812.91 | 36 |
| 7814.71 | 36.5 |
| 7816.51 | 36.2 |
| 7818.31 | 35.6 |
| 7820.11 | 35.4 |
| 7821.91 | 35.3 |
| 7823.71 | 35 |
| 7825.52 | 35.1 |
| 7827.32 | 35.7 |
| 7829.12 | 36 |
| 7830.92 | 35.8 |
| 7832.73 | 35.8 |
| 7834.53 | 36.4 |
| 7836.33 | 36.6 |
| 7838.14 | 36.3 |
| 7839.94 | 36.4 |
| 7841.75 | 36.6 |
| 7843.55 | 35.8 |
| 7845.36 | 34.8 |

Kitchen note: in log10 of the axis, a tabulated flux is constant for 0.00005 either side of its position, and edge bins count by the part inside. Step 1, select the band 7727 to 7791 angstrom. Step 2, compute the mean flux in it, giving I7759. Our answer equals 35.7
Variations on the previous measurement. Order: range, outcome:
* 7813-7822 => 35.9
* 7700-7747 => 36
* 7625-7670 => 36.7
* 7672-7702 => 36.4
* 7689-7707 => 36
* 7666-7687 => 36.6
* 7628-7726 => 36.4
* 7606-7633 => 36.5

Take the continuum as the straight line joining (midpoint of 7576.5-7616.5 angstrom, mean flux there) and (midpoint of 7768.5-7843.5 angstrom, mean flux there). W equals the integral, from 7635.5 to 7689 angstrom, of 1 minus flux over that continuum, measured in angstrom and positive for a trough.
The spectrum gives -0.7 angstrom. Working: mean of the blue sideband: 36.3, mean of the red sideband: 35.7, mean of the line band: 36.6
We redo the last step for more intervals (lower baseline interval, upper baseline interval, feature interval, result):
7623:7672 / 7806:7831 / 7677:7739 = 0.21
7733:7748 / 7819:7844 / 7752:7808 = 0.78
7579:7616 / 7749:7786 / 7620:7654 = -0.92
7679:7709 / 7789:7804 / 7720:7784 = 0.38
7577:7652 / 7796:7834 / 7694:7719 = 0.19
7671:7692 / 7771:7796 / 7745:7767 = 0.55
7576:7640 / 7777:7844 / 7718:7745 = 0.03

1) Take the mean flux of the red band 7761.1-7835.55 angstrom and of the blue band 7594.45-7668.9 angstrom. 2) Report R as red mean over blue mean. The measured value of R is 0.98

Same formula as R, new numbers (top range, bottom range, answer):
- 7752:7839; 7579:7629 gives 0.98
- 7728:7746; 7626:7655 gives 0.97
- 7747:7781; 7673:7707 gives 0.97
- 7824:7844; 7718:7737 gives 1.00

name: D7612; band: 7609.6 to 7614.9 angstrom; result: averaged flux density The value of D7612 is 36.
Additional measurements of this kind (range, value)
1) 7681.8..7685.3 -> 36.8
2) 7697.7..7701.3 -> 35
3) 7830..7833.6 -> 35.8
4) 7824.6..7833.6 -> 35.6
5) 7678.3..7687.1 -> 36.8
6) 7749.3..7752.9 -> 34.6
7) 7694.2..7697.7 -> 35.6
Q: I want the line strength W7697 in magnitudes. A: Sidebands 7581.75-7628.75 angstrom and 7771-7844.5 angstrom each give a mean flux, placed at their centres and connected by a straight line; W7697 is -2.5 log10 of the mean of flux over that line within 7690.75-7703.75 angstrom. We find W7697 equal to 0.01 mag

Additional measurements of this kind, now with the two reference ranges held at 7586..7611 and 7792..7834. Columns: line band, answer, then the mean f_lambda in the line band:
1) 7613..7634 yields -0.02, 36.8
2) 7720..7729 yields 0.01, 35.5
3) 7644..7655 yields -0.04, 37.3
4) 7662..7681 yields -0.01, 36.2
